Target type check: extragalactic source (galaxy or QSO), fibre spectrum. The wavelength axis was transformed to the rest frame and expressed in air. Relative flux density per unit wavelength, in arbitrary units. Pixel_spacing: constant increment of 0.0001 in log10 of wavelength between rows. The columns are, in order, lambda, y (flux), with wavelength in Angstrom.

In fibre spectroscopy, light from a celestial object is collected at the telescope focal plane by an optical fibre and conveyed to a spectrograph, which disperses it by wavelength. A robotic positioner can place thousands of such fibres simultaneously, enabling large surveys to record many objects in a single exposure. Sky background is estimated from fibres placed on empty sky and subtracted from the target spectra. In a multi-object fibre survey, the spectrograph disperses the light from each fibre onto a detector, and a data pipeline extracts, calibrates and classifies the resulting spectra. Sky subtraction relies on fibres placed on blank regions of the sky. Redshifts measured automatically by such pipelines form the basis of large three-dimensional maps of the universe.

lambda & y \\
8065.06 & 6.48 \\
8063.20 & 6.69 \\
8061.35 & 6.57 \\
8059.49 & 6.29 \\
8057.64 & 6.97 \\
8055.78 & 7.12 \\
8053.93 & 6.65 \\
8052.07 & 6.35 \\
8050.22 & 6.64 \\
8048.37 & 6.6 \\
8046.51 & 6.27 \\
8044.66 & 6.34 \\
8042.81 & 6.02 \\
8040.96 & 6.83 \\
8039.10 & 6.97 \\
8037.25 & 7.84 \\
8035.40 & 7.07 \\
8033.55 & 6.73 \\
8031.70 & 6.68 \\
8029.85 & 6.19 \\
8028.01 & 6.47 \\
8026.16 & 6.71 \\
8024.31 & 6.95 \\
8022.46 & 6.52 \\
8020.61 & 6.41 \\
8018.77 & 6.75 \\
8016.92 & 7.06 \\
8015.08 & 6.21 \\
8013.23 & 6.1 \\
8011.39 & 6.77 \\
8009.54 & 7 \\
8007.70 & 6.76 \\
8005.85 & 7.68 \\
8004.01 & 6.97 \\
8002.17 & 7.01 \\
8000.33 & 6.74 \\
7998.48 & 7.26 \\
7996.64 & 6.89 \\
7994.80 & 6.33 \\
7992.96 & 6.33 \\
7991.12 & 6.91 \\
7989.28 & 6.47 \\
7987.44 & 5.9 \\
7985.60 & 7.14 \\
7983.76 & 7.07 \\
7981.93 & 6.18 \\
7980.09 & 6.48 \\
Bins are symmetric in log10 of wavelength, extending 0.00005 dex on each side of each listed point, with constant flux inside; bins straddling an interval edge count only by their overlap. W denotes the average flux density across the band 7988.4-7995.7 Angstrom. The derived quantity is 6.51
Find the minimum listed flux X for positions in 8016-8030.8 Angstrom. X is 6.19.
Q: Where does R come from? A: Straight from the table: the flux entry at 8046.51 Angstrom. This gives 6.27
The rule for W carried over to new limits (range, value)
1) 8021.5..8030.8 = 6.57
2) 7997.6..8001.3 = 6.99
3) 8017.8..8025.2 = 6.66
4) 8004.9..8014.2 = 6.86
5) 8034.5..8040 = 7.3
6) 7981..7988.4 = 6.57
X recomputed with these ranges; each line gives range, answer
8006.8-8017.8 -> 6.1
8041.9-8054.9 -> 6.02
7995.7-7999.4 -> 6.89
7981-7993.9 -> 5.9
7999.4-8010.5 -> 6.74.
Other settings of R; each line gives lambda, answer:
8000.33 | 6.74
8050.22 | 6.64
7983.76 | 7.07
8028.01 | 6.47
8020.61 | 6.41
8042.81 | 6.02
